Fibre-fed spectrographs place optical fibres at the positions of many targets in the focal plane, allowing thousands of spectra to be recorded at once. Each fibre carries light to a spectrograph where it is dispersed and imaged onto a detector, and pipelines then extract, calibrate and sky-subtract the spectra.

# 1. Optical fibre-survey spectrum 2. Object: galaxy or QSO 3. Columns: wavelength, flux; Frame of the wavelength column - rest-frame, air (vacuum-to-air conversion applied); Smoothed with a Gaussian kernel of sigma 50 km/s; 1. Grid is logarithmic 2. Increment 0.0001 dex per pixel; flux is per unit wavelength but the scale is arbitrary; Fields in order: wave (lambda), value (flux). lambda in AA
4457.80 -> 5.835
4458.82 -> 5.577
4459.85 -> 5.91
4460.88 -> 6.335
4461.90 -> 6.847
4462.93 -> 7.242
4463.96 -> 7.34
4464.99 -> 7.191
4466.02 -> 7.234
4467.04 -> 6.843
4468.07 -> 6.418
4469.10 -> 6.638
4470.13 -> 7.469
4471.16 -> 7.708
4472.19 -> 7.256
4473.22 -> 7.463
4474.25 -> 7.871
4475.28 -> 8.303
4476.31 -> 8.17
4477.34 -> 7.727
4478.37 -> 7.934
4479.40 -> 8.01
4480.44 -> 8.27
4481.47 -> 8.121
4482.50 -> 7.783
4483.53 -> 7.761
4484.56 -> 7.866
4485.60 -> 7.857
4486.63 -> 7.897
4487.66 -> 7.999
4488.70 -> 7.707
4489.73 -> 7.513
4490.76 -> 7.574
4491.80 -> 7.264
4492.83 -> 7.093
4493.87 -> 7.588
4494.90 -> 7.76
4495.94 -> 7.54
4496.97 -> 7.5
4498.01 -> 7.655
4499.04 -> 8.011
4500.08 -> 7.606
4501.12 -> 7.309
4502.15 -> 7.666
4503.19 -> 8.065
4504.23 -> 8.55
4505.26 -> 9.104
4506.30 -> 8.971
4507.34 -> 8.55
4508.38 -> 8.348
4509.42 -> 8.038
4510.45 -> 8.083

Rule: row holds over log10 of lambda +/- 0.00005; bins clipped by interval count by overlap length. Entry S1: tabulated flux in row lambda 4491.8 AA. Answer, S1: 7.264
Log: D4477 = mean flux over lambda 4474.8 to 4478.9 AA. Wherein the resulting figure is 8.04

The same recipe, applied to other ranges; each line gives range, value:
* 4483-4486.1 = 7.82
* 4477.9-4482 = 8.08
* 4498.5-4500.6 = 7.81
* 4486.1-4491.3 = 7.74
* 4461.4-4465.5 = 7.14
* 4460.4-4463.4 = 6.82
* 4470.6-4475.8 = 7.72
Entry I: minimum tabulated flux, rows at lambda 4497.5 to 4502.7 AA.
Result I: 7.309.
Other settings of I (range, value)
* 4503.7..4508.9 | 8.348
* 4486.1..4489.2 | 7.707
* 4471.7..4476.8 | 7.256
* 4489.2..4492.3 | 7.264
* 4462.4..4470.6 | 6.418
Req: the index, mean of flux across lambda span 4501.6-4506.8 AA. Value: 8.47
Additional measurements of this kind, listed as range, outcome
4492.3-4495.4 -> 7.49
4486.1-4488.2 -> 7.94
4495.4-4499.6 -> 7.67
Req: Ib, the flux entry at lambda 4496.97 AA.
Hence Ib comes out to 7.5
